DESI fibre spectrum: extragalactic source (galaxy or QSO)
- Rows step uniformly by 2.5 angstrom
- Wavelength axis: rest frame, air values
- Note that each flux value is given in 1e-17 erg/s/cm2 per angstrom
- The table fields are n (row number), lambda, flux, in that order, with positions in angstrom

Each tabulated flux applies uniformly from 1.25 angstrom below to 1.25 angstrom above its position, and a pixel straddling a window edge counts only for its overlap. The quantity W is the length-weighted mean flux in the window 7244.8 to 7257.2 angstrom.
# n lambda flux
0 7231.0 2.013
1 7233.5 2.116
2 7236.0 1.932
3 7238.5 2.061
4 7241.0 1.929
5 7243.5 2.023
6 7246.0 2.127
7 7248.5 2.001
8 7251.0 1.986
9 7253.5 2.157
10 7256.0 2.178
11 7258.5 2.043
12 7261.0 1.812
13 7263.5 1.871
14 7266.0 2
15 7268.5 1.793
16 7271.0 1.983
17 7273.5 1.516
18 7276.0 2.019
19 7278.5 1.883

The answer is 2.09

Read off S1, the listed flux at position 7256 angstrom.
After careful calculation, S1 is 2.178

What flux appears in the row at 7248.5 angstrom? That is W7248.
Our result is 2.001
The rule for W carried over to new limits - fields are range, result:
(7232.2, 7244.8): 2.01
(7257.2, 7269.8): 1.91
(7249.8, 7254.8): 2.07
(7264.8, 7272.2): 1.92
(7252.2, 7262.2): 2.05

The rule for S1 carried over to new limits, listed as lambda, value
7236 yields 1.932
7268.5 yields 1.793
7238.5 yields 2.061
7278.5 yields 1.883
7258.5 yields 2.043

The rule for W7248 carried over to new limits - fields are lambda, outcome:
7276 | 2.019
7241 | 1.929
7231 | 2.013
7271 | 1.983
